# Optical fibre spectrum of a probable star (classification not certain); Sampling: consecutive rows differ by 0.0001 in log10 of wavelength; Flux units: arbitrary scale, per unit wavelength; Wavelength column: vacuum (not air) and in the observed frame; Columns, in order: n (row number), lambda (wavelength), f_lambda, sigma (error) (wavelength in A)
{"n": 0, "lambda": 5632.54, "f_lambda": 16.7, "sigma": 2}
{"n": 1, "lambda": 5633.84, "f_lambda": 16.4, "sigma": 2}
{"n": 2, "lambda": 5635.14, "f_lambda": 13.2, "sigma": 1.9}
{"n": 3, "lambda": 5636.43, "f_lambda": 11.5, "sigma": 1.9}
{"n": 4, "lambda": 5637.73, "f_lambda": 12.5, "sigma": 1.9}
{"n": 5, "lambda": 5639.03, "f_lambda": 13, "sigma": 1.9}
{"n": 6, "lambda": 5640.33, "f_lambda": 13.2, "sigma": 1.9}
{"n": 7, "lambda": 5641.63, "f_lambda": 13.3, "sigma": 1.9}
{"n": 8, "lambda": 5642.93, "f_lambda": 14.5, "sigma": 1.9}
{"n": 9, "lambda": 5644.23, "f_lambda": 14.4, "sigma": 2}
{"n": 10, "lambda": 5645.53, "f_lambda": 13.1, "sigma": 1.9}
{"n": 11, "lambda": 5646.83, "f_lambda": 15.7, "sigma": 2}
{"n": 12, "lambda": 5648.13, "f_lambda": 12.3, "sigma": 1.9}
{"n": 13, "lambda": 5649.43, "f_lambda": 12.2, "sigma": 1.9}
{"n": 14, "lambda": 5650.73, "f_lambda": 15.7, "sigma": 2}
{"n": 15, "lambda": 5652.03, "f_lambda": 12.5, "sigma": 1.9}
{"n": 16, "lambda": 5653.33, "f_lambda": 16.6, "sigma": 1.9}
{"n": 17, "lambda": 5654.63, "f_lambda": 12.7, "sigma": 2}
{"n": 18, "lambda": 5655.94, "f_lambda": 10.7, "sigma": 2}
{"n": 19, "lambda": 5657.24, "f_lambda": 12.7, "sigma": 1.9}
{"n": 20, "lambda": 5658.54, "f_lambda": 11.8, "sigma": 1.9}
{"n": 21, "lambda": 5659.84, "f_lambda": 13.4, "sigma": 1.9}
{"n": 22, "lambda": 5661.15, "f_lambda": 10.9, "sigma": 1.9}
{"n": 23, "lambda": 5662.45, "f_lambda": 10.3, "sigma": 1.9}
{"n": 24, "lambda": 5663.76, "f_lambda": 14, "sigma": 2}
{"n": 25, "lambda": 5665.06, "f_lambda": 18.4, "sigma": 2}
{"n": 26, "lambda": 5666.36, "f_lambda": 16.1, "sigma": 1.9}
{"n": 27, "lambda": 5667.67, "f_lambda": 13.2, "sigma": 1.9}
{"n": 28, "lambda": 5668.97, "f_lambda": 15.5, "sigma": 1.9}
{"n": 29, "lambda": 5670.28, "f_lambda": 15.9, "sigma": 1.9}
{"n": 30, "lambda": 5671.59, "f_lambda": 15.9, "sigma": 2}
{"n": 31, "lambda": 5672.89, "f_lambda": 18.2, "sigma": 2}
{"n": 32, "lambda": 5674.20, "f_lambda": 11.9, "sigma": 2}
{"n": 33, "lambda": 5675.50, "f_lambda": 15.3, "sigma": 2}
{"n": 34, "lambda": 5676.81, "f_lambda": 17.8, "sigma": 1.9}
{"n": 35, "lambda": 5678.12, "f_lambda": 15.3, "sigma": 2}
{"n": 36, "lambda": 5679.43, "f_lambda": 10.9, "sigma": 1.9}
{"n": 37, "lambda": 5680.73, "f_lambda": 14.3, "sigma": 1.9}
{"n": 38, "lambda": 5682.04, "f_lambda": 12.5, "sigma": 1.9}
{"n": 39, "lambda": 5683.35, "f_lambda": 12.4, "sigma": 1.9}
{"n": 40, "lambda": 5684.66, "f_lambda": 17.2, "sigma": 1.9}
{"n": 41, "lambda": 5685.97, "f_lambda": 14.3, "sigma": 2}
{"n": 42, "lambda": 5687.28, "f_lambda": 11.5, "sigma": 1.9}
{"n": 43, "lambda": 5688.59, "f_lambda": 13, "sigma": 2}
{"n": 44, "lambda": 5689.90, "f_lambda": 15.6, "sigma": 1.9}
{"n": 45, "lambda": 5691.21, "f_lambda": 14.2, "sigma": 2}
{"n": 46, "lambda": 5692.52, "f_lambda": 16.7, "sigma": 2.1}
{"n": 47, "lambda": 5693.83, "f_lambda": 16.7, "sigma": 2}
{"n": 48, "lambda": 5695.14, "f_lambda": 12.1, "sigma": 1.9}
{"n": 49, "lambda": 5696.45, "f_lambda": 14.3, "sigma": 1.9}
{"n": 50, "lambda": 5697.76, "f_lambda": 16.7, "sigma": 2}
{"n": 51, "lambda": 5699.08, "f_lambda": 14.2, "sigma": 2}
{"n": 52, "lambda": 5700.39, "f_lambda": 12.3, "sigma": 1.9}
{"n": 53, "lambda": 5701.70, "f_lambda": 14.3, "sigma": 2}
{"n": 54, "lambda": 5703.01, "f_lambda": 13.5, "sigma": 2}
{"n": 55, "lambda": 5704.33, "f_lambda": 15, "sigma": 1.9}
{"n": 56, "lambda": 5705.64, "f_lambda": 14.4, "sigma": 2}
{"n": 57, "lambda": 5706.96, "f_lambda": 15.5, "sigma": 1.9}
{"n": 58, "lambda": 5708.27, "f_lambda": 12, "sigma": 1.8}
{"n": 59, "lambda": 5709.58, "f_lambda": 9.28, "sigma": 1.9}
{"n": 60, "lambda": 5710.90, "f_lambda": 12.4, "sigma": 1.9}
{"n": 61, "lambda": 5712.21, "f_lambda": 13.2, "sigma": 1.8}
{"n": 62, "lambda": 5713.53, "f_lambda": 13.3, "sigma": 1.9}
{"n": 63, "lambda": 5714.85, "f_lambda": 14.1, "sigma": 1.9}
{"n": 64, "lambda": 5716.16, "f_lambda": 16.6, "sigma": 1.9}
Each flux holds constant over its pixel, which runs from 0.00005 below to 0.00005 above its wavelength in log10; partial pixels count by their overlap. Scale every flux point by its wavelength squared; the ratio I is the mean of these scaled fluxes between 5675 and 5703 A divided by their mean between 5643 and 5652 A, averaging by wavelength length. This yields 1.05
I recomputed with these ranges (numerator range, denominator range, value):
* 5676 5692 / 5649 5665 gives 1.10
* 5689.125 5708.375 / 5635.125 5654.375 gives 1.09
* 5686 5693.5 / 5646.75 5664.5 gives 1.12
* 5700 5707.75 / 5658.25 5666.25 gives 1.07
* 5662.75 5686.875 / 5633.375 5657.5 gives 1.11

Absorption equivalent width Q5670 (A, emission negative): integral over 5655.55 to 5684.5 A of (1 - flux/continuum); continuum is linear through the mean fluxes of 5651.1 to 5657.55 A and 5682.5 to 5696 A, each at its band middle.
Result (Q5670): -0.7 A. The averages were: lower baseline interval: 13.2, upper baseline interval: 14.3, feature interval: 14.1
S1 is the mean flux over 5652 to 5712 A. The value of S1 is 14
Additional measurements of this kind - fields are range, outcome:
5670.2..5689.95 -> 14.4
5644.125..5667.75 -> 13.5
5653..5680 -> 14.1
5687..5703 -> 14.3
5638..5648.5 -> 13.7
